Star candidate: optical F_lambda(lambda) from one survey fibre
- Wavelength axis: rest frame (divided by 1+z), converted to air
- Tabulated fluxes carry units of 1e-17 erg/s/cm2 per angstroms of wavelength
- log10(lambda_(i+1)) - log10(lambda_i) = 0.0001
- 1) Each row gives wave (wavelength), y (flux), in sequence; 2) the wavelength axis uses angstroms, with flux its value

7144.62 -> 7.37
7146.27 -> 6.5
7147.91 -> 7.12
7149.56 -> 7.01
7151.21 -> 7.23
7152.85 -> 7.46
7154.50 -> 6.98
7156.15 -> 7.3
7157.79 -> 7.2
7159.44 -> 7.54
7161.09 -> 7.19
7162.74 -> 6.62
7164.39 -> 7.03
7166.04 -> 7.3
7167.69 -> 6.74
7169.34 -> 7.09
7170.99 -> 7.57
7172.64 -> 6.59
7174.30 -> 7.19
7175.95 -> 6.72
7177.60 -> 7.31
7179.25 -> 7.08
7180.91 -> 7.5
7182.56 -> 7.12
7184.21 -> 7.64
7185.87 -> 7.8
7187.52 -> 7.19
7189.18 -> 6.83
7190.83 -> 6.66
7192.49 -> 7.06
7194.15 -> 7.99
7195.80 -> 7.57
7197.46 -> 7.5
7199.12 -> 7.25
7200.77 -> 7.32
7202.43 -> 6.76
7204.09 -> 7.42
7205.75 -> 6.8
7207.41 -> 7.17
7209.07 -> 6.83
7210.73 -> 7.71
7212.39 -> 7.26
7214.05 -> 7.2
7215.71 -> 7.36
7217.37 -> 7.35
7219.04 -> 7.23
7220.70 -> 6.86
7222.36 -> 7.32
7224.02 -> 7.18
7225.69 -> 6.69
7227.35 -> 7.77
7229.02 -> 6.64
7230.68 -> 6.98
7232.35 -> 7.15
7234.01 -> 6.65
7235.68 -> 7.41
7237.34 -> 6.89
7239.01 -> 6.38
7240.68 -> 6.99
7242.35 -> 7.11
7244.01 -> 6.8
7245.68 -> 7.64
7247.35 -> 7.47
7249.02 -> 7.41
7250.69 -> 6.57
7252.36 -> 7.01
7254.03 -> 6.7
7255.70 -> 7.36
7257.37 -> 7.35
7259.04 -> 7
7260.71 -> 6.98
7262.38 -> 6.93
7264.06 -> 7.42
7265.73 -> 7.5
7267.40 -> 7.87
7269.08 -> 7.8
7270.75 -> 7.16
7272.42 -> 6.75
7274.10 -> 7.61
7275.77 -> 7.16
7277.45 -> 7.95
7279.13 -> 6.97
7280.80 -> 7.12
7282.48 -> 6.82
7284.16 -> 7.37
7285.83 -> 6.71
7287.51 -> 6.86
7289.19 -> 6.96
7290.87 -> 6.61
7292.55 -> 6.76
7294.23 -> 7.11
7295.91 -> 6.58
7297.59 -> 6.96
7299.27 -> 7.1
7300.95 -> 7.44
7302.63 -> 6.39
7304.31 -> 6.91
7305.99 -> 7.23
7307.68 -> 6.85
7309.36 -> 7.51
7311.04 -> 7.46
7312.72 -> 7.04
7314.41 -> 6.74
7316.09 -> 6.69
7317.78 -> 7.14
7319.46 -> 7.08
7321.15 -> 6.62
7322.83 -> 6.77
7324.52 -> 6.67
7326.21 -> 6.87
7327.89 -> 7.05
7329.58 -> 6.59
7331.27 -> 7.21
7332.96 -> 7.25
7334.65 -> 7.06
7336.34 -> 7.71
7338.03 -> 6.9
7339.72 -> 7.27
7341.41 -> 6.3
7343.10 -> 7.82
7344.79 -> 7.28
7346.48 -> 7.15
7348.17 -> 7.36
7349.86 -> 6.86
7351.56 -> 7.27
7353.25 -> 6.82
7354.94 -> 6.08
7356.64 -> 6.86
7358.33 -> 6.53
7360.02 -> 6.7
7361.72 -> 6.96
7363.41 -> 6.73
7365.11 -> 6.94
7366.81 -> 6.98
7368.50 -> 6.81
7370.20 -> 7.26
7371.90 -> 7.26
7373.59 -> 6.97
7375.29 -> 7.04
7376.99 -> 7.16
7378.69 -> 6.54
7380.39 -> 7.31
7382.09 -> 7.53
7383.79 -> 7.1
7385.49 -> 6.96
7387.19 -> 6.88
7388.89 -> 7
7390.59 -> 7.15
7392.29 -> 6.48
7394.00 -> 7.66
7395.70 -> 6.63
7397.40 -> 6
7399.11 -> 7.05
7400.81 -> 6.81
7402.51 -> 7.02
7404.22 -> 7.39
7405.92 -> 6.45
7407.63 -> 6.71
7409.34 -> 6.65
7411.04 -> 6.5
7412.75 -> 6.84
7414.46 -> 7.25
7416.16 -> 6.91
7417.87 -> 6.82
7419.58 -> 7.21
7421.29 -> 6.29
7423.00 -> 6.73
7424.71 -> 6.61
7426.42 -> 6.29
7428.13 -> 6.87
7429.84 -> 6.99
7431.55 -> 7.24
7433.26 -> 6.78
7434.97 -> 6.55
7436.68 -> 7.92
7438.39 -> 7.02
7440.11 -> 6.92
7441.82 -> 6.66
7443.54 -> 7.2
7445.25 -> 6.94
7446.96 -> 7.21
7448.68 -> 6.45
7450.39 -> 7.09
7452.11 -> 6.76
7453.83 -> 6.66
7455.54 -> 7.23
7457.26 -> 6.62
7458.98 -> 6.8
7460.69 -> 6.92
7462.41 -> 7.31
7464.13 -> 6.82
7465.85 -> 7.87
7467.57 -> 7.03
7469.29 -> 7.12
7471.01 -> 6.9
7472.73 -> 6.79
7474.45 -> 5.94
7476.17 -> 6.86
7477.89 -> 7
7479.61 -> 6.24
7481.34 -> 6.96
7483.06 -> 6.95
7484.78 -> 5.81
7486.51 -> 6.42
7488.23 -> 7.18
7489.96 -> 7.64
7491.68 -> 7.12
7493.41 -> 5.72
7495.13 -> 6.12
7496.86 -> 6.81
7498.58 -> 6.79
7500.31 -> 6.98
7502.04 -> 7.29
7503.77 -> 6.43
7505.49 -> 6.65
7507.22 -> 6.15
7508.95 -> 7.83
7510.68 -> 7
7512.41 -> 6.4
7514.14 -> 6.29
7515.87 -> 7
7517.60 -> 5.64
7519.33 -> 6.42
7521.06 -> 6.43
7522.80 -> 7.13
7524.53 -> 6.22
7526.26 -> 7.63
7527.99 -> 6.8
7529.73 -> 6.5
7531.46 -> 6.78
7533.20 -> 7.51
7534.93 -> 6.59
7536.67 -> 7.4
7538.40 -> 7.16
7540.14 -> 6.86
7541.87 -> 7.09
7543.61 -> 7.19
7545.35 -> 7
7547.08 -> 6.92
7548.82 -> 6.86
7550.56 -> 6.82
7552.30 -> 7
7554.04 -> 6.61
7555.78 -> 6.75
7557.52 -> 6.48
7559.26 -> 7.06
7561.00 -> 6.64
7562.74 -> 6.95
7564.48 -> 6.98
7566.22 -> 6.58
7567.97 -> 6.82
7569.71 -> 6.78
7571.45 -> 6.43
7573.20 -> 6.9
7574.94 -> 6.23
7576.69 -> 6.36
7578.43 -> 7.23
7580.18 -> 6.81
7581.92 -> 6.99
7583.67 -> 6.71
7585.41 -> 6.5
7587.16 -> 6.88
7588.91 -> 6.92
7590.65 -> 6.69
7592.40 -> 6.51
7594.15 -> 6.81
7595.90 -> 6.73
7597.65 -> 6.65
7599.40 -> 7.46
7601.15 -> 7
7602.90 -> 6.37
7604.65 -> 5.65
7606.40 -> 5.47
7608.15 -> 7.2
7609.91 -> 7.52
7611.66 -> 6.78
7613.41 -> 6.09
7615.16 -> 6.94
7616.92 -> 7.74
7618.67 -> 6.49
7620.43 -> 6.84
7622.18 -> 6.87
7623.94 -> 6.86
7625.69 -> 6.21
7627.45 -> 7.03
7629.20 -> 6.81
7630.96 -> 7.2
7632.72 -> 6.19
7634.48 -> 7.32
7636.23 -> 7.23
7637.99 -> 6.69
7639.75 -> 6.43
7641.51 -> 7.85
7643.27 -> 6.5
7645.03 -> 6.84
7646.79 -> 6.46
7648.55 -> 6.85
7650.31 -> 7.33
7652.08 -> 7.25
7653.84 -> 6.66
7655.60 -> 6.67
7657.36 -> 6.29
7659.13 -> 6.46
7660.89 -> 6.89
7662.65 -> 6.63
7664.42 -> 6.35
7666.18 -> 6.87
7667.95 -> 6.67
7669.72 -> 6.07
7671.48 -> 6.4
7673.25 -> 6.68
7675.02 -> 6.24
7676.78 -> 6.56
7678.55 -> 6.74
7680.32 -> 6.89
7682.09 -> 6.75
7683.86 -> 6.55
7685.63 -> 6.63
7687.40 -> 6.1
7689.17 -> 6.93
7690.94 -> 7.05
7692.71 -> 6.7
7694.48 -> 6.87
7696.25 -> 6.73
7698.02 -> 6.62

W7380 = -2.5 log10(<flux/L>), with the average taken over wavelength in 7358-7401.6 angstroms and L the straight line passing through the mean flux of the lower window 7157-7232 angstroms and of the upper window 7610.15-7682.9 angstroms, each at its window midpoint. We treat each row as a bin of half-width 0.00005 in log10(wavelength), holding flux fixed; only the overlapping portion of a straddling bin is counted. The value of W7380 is 0.01 mag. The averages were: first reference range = 7.18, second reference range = 6.75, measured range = 6.95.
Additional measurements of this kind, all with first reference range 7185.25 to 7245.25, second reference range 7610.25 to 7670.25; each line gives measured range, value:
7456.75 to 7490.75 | 0.01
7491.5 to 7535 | 0.03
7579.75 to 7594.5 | 0.01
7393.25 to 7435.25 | 0.03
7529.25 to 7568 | -0.01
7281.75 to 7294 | 0.03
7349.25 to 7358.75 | 0.05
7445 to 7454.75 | 0.01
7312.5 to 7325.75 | 0.03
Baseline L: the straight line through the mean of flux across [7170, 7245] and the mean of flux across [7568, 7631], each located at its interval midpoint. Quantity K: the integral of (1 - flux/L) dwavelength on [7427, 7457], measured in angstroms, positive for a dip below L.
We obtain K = -0.2 angstroms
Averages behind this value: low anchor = 7.15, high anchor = 6.74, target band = 6.96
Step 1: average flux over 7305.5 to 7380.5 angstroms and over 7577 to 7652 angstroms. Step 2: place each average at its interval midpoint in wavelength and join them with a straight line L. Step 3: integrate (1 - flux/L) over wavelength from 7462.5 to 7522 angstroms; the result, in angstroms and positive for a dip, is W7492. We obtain 1.3 angstroms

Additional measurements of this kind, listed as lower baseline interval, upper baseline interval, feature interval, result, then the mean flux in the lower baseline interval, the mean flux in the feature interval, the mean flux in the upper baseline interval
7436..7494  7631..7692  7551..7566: 0.01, 6.89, 6.8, 6.71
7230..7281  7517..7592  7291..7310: 0.39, 7.17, 6.97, 6.8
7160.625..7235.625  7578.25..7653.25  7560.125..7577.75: 0.45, 7.16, 6.67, 6.81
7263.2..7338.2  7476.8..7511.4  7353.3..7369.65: 0.53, 7.07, 6.75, 6.75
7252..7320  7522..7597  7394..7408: 0.34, 7.1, 6.82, 6.83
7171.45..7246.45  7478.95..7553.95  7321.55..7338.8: 0.02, 7.15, 7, 6.78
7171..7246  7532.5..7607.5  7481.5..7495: 0.37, 7.15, 6.68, 6.78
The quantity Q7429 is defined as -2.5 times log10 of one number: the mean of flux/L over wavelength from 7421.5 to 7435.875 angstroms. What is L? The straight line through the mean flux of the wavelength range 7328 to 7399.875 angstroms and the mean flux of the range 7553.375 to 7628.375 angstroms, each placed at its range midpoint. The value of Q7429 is 0.03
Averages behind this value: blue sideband 6.99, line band 6.74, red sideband 6.73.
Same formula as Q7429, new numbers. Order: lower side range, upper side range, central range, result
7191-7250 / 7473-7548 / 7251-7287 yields -0.016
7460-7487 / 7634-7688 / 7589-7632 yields -0.003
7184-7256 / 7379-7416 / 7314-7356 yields 0.002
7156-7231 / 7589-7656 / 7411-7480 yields 0.010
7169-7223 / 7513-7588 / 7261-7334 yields 0.006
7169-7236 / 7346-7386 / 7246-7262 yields 0.001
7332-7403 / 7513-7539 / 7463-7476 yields -0.014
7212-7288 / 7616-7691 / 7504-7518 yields 0.038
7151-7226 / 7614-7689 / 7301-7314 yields 0.001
